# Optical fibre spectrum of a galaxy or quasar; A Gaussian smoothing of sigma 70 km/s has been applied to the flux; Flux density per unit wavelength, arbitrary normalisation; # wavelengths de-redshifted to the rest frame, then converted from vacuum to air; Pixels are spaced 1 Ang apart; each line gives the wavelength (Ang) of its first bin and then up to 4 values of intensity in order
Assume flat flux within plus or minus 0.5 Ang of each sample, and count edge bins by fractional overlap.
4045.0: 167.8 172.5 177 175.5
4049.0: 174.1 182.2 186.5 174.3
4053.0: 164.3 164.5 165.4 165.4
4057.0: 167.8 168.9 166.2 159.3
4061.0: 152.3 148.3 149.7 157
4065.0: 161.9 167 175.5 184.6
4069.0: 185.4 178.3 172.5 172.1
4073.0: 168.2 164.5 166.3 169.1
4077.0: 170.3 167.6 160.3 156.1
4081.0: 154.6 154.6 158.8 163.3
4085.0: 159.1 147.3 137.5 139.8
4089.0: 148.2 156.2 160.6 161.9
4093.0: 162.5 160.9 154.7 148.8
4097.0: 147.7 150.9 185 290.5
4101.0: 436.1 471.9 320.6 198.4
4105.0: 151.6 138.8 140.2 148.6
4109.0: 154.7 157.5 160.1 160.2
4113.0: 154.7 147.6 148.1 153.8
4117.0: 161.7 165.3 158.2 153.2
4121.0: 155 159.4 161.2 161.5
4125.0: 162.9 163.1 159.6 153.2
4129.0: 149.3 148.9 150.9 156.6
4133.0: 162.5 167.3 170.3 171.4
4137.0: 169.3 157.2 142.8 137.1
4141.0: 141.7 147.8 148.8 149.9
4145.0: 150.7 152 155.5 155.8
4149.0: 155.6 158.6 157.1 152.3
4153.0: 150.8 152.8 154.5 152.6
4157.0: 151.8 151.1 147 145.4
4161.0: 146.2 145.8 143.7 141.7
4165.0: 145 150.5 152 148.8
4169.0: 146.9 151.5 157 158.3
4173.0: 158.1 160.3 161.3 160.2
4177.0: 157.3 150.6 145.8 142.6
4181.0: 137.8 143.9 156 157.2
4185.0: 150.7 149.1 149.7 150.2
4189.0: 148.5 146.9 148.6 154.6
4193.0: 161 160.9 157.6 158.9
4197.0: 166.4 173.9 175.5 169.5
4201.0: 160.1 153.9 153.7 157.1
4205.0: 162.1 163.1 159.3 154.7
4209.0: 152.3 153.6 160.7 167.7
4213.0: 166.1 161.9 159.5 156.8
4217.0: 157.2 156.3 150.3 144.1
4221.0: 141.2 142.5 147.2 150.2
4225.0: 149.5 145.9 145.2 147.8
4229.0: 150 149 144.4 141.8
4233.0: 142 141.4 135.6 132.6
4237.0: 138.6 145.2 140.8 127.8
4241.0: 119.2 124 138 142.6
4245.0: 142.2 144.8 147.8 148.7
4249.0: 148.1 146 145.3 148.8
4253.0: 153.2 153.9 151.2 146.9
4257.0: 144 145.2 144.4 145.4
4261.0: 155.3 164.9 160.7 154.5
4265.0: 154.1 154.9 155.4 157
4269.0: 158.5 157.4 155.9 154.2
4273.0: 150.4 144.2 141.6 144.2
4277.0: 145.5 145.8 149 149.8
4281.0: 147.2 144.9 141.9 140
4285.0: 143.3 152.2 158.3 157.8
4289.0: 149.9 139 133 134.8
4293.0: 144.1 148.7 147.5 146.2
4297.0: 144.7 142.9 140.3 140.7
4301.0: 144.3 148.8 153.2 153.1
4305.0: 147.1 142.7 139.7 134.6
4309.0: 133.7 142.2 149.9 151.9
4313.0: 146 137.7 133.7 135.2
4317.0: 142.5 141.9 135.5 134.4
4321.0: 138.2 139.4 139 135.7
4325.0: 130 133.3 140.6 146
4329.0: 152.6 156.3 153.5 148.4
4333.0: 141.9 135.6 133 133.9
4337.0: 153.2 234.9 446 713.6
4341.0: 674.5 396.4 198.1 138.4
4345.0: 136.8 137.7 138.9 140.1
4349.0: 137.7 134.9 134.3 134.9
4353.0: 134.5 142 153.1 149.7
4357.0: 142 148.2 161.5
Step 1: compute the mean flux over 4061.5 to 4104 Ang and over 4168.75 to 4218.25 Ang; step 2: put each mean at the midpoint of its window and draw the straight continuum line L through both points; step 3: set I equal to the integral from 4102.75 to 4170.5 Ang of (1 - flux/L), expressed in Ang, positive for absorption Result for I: 5.6 Ang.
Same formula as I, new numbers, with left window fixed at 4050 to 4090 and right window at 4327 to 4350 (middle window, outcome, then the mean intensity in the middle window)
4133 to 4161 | 4.10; 154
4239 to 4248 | 2.87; 137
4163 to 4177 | 2.42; 153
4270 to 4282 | 3.43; 148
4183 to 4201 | 3.05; 158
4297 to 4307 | 3.18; 146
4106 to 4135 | 3.02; 156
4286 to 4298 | 3.70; 146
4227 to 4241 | 4.09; 141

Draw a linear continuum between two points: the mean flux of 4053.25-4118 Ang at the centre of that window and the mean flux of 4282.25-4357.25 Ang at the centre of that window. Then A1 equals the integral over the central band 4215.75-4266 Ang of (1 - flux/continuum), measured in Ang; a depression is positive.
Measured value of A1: 6.85 Ang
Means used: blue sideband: 174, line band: 146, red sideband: 166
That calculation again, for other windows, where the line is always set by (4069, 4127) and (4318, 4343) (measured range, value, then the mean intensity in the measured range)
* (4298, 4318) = 6.3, 143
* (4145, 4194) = 9.1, 152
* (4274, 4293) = 5.5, 145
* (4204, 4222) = 3.4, 156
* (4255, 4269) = 3.4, 153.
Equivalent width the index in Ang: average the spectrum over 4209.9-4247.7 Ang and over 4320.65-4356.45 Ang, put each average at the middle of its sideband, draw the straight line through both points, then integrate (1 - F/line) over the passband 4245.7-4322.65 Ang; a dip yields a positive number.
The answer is 9.9 Ang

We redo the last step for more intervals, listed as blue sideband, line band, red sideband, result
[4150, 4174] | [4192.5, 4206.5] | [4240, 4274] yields -1.2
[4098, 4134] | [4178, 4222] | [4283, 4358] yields 5.1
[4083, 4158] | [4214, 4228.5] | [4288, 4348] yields 1.7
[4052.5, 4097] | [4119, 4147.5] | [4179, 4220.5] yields 0.6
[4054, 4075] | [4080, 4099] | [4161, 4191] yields 1.0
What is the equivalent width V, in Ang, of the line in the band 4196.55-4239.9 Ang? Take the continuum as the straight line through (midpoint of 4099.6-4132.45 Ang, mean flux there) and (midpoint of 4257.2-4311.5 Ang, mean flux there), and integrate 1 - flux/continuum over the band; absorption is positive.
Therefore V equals 2.5 Ang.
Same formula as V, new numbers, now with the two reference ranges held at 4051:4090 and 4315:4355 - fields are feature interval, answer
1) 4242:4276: 5.6 Ang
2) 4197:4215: 1.3 Ang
